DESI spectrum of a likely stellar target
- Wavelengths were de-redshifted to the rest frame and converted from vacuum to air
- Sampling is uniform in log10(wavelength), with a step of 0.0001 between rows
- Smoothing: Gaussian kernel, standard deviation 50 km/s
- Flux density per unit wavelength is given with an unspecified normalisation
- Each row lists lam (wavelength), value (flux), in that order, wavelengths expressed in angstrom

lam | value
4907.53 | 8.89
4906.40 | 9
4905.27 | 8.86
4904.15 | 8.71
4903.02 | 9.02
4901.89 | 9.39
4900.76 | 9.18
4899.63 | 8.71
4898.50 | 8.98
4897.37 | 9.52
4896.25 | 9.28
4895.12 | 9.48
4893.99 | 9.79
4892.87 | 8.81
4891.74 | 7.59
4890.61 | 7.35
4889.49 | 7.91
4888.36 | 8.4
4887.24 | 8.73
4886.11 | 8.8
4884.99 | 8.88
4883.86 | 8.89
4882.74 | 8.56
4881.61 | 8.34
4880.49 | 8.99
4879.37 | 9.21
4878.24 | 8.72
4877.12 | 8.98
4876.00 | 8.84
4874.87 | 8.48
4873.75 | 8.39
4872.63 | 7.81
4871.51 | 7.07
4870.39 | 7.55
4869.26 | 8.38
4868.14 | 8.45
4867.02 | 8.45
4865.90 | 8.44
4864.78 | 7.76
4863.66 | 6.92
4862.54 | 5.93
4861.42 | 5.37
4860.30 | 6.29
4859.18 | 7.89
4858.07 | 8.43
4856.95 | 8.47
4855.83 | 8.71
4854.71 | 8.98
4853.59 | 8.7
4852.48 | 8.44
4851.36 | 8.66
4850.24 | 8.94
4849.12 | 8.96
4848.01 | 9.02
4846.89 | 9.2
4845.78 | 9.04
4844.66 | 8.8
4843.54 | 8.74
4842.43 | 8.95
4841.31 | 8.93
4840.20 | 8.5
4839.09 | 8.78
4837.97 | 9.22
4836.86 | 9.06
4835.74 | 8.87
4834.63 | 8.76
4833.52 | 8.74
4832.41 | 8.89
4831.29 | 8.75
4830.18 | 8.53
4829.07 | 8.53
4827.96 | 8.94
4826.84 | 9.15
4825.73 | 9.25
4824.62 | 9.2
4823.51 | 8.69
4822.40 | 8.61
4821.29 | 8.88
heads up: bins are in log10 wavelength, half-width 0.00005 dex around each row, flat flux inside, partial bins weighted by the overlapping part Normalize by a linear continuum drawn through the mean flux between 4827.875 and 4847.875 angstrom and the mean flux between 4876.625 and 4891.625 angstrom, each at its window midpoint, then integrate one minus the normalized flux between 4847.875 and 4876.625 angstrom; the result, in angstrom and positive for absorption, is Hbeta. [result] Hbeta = 2.2 angstrom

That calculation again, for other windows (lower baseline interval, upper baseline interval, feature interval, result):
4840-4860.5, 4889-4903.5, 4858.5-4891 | 2.6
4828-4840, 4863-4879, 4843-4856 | -0.5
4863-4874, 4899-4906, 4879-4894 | -0.1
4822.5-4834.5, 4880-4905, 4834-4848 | -0.1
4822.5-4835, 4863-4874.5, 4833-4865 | 0.0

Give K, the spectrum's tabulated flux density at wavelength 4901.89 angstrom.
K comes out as 9.39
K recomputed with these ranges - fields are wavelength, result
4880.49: 8.99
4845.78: 9.04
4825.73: 9.25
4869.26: 8.38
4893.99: 9.79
